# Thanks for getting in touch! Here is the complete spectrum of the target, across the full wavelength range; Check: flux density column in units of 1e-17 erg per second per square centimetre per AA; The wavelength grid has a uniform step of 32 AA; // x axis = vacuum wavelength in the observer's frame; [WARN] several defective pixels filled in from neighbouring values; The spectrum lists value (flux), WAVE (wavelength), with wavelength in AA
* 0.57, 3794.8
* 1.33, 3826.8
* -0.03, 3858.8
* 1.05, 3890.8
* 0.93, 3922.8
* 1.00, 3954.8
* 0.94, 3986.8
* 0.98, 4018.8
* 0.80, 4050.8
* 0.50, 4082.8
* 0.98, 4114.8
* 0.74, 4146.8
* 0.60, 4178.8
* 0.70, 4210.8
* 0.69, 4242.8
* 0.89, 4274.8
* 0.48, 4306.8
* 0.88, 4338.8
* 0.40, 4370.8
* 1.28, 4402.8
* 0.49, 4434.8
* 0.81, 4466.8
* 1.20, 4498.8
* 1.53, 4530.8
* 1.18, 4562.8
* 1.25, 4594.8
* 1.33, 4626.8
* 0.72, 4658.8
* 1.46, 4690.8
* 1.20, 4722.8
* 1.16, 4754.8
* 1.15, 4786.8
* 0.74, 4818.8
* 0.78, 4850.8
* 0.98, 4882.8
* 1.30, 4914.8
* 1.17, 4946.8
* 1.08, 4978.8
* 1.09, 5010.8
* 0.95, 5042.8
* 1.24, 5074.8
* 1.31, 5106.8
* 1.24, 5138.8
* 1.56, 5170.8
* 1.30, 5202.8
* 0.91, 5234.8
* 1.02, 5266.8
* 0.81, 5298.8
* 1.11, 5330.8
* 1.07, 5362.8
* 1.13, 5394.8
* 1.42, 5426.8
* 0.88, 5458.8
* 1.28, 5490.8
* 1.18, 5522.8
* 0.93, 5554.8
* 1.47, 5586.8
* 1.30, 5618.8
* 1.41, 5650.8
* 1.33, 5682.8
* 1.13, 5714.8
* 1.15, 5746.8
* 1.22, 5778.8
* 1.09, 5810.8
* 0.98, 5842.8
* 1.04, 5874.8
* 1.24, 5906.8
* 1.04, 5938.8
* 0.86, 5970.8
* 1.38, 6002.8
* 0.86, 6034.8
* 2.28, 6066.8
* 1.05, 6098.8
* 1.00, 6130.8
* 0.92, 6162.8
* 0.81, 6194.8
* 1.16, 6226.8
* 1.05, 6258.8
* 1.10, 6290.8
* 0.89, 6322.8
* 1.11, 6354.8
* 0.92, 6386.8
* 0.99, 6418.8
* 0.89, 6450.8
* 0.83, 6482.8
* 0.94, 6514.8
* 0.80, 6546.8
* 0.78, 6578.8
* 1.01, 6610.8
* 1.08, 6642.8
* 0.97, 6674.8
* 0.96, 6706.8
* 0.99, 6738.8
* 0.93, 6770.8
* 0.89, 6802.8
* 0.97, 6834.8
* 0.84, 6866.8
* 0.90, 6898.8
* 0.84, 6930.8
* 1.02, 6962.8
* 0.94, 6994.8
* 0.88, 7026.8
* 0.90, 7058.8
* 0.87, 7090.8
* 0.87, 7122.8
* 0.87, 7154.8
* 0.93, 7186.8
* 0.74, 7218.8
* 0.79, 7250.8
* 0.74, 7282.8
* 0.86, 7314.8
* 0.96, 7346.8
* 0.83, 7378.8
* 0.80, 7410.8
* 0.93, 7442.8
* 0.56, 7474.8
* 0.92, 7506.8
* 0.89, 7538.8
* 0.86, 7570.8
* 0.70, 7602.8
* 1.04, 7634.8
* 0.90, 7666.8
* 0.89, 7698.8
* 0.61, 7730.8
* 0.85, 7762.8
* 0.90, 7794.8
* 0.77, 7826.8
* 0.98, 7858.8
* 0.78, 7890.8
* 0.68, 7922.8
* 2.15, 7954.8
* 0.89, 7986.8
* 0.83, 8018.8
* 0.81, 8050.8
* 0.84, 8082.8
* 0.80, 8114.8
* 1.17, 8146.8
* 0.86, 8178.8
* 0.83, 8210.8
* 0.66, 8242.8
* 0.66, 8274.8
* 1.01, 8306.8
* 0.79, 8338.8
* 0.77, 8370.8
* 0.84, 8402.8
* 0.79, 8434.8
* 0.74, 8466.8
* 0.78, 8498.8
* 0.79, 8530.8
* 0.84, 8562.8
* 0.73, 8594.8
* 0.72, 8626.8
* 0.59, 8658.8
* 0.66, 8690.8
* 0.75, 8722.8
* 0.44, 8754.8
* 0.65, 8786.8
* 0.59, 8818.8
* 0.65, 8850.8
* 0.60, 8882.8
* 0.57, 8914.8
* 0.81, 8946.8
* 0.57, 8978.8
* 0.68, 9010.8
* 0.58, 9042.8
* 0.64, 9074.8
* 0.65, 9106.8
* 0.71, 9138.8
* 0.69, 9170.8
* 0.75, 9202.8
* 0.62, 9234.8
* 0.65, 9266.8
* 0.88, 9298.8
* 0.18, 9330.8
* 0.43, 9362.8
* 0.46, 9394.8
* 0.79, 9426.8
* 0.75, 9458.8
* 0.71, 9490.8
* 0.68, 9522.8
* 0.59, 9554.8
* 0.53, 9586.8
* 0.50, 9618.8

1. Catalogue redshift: 0.212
